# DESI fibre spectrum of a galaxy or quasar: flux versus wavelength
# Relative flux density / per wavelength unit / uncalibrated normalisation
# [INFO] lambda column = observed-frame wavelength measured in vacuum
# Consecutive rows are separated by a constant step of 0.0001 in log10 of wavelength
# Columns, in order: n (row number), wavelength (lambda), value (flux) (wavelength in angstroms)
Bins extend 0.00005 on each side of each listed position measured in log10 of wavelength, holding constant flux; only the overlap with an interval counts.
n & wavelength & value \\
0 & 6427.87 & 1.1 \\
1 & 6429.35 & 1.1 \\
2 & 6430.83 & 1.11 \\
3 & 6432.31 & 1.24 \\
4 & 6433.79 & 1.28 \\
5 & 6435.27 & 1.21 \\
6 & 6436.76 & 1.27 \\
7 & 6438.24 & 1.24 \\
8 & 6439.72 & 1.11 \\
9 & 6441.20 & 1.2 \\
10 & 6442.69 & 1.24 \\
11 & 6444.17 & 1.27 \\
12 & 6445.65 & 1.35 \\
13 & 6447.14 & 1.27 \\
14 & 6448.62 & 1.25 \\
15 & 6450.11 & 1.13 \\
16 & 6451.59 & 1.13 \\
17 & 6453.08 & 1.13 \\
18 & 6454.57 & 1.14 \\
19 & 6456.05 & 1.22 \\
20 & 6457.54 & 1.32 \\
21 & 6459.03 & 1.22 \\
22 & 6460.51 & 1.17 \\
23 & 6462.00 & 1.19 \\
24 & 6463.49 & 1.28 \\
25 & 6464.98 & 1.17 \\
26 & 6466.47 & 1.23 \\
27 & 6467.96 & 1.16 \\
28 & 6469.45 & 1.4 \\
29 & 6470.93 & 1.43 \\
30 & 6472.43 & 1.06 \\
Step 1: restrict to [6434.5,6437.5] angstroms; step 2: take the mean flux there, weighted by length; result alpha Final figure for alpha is 1.24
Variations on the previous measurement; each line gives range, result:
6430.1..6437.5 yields 1.22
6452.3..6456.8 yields 1.16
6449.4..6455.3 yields 1.13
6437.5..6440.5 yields 1.18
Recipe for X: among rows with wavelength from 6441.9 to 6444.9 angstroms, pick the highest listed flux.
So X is 1.27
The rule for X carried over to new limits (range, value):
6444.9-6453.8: 1.35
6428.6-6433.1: 1.24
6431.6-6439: 1.28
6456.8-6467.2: 1.32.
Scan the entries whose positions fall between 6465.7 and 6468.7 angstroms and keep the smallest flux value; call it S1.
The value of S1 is 1.16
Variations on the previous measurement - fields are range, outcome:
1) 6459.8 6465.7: 1.17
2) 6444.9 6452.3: 1.13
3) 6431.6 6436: 1.21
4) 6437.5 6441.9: 1.11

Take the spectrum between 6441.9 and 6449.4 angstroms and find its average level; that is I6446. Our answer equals 1.27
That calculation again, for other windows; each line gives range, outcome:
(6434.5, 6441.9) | 1.21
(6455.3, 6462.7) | 1.22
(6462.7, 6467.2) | 1.23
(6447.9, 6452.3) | 1.17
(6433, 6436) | 1.25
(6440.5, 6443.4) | 1.22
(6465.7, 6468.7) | 1.19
